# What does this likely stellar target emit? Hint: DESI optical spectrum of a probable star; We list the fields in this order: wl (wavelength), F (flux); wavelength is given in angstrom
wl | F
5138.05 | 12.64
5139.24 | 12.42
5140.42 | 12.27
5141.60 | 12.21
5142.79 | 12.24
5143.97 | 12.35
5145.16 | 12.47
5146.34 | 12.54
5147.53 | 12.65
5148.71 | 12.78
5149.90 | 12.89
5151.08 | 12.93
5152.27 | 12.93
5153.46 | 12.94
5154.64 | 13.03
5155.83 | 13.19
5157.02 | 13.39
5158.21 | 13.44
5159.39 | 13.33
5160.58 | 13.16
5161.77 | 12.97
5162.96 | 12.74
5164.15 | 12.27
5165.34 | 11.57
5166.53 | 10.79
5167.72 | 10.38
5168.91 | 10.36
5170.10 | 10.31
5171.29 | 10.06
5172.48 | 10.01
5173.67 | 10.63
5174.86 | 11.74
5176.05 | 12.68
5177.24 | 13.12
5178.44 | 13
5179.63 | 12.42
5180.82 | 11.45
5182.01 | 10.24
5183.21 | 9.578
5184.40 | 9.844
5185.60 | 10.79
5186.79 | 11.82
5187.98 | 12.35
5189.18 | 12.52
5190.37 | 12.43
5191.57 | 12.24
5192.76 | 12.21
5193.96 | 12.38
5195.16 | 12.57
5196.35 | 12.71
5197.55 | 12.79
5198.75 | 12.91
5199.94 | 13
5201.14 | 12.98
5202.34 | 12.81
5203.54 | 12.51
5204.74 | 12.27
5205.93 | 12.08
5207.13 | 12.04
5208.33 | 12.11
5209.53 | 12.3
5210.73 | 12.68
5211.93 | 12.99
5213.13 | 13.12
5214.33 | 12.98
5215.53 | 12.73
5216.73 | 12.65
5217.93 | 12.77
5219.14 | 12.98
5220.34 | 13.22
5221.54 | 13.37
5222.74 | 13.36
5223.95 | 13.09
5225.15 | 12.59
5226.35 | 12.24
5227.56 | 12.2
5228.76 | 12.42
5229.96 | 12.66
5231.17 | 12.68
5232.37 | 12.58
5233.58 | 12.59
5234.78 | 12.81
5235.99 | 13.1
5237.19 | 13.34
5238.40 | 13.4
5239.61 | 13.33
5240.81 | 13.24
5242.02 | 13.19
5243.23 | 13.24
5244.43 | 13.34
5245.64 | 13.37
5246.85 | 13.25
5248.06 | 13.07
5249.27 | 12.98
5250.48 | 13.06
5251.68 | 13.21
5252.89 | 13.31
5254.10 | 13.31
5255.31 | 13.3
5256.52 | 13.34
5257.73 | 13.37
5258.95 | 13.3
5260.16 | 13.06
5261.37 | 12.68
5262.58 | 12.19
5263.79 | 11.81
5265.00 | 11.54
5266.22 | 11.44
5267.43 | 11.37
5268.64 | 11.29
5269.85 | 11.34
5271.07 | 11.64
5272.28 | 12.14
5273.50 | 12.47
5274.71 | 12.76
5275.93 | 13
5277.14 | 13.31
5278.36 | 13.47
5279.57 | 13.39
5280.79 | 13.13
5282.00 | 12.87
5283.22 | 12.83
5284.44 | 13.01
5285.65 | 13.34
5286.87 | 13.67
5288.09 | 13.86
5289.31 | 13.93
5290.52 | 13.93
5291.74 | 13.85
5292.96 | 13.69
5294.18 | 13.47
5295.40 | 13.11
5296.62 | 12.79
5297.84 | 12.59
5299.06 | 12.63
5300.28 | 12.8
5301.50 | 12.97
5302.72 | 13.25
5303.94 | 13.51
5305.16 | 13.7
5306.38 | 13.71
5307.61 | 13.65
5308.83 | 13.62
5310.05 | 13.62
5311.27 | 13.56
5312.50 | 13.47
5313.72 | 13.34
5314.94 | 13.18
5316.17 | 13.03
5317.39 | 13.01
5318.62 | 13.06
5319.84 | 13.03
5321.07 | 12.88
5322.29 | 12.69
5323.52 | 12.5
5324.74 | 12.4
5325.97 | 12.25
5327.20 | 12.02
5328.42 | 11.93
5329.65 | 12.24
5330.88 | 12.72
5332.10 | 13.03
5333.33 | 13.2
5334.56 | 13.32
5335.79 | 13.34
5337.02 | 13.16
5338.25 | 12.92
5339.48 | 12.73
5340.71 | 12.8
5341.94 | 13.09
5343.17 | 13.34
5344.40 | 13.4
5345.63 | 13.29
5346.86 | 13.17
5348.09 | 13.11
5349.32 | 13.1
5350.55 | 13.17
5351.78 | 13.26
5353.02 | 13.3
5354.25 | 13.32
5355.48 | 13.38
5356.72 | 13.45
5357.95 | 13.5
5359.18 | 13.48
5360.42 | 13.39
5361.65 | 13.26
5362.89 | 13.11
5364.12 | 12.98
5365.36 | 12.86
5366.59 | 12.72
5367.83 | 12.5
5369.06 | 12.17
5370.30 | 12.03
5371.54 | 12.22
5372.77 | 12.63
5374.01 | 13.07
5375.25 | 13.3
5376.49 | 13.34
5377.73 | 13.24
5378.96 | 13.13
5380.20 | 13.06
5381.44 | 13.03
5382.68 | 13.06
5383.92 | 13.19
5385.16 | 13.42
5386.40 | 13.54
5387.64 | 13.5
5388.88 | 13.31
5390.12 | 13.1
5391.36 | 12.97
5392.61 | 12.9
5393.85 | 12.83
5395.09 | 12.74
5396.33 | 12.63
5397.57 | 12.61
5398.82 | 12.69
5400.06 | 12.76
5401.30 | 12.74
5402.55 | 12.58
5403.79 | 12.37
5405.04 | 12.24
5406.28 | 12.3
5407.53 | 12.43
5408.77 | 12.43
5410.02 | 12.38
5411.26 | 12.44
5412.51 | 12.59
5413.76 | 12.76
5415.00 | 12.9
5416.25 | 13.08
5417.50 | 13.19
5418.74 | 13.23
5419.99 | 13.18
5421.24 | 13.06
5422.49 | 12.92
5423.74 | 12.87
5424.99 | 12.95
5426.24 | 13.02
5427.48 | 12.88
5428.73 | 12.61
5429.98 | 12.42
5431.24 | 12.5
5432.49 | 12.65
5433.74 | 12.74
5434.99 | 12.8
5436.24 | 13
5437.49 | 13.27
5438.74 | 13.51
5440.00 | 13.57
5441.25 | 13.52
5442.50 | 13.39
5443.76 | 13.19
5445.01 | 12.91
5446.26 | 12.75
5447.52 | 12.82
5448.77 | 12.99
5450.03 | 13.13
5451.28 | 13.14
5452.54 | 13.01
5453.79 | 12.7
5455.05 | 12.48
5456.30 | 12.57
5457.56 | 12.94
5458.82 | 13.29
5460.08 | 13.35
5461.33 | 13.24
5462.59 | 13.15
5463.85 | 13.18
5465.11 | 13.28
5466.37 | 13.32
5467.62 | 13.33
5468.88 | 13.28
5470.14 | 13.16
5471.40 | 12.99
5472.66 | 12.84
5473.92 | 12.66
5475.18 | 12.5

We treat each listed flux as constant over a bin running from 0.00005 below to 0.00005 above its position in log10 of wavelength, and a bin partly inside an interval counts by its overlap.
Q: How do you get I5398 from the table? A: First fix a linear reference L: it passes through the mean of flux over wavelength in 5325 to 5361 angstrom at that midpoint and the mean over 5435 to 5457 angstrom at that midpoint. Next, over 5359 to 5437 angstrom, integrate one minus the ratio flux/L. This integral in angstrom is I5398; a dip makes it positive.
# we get 1.1 angstrom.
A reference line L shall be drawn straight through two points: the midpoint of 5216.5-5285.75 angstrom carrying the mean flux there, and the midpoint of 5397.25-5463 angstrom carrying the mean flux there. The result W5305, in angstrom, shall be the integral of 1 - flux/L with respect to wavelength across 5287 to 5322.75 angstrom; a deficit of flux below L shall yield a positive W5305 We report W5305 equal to -1.3 angstrom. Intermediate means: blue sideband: 12.8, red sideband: 12.9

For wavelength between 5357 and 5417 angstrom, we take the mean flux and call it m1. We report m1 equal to 12.9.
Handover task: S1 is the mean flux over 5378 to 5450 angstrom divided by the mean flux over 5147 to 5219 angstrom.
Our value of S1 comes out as 1.06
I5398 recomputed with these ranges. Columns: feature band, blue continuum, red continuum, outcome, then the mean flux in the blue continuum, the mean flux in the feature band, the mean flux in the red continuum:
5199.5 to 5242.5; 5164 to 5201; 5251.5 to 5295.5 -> -2.16 angstrom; 11.7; 12.8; 12.9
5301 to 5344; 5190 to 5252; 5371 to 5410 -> -0.63 angstrom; 12.8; 13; 12.9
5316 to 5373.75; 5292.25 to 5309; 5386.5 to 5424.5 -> 0.57 angstrom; 13.2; 12.9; 12.8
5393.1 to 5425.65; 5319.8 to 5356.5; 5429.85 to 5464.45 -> 0.65 angstrom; 12.9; 12.7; 13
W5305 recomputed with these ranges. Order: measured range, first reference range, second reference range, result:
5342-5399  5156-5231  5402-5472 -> -1.5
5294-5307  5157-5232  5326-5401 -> -0.4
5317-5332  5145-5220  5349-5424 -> 0.2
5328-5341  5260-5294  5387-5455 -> -0.1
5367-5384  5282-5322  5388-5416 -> 0.0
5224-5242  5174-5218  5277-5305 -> -0.2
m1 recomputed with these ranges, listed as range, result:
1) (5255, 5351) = 13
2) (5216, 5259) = 13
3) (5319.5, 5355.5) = 12.9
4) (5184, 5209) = 12.3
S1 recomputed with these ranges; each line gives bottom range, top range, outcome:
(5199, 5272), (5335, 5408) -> 1.02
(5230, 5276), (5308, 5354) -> 1.02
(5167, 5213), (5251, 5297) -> 1.08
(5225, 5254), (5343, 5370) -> 1.01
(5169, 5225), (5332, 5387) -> 1.07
